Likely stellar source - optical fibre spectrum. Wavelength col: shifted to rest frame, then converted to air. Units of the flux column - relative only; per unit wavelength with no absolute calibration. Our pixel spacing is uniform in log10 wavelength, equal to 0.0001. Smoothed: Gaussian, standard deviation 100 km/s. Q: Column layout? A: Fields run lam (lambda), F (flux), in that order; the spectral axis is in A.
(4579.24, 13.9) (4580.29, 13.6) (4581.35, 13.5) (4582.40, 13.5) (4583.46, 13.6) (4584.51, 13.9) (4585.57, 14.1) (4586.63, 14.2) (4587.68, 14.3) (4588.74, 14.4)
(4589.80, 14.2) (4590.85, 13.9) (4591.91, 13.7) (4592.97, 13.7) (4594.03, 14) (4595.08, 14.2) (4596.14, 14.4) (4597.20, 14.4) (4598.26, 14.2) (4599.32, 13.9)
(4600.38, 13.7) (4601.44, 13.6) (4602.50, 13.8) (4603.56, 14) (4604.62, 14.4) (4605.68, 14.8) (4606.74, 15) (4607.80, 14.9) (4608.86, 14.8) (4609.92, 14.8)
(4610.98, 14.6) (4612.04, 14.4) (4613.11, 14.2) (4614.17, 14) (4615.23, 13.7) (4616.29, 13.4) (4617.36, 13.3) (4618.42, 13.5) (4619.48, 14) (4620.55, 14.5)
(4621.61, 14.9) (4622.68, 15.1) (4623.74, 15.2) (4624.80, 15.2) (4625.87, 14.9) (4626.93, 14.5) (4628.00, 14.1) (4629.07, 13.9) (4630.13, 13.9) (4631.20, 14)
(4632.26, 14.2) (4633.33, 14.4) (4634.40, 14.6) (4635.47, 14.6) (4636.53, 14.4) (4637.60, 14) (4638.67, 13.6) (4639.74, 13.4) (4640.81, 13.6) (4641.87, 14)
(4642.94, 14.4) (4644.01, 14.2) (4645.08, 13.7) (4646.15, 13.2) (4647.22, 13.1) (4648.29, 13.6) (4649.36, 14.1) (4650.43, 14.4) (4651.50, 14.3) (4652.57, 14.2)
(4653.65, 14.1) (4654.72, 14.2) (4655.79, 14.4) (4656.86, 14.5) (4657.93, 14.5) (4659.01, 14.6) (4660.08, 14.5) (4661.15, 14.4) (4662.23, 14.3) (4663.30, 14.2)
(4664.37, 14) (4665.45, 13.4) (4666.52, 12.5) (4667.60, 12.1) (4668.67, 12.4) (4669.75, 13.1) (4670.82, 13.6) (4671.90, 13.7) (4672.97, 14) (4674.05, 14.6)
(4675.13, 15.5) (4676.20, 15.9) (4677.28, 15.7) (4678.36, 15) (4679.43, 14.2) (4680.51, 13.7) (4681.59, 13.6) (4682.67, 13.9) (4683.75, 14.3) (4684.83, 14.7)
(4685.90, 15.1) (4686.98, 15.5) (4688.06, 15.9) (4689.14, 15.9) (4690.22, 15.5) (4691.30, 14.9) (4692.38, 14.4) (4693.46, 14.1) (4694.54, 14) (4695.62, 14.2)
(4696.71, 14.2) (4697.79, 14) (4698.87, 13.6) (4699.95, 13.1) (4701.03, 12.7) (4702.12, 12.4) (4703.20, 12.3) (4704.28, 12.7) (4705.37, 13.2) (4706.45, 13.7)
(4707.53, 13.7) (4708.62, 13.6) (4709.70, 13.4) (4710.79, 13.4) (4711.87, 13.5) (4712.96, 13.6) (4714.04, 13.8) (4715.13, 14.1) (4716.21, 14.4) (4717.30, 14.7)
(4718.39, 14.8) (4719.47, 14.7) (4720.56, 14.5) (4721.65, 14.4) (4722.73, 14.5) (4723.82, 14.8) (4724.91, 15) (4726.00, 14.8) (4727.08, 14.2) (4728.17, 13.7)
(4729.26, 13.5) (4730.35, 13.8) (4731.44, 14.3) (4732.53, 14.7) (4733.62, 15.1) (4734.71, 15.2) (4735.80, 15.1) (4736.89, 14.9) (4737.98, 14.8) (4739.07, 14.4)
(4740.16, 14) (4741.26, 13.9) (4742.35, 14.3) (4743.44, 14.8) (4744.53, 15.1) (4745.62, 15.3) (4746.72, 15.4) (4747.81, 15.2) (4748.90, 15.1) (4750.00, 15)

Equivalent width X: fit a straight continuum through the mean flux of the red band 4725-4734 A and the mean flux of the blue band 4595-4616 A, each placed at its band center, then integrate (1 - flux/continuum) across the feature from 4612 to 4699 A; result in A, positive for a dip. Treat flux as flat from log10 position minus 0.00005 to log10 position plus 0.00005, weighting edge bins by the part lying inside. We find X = 0.4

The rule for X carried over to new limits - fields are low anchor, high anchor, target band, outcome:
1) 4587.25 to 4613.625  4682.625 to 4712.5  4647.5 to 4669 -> 0.2 A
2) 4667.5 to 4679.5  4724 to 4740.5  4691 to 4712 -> 1.2 A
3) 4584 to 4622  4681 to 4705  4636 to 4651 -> 0.3 A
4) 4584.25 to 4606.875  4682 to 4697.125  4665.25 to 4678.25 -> 0.6 A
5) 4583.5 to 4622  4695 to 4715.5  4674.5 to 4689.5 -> -1.5 A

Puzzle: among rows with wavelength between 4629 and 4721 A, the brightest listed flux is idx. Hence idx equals 15.9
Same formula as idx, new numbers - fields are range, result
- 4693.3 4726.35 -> 15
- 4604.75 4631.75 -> 15.2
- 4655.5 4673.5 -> 14.6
